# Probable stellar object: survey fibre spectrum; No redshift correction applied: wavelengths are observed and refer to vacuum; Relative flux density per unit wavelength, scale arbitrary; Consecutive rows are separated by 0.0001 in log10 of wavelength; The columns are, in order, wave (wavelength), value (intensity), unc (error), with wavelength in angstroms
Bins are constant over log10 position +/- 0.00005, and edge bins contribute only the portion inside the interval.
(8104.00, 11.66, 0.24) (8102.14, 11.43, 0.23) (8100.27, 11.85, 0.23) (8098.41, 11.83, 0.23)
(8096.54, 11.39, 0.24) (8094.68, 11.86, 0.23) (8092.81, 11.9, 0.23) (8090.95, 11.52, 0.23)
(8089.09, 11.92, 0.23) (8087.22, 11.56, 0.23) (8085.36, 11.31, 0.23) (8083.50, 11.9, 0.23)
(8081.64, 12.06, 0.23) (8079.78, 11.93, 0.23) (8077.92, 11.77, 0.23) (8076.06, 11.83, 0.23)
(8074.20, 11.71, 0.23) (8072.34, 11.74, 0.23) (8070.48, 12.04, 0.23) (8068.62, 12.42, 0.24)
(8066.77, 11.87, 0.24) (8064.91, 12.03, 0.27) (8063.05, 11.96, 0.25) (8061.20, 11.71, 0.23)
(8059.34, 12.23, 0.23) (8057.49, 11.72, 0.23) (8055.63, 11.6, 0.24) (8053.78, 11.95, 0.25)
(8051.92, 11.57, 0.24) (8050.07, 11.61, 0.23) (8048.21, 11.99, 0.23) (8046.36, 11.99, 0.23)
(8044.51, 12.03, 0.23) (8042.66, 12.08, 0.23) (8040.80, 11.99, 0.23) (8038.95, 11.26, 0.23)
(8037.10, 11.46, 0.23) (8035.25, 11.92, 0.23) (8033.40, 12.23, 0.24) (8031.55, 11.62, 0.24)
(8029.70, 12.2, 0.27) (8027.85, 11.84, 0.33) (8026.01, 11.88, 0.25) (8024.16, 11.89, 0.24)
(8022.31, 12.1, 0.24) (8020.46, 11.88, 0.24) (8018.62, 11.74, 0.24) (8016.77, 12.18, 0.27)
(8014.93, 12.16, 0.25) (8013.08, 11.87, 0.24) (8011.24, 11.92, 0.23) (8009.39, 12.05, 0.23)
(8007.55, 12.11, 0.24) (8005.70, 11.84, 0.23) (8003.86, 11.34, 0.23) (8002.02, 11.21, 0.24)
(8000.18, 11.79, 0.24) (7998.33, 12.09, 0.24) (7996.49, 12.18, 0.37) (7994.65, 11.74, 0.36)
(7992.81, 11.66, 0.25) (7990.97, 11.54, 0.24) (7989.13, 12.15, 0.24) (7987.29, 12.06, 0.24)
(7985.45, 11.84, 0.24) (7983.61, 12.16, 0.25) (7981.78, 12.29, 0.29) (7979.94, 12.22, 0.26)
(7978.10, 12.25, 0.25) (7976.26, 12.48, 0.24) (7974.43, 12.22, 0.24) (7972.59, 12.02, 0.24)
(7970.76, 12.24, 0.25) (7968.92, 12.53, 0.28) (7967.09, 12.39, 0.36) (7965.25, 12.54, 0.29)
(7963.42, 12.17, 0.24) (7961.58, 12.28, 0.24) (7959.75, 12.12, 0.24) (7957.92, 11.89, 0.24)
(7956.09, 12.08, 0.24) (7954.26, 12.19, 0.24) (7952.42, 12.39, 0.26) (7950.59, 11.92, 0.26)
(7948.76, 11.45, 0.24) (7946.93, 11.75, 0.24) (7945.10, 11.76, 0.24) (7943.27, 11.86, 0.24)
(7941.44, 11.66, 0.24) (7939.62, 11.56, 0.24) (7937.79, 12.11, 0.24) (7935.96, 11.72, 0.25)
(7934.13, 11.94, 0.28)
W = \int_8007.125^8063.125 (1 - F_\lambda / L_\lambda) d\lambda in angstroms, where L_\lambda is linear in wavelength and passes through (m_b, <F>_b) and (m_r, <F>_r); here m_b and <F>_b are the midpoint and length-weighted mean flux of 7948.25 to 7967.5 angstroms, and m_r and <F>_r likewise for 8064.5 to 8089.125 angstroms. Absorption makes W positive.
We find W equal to 0.3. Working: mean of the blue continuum 12.1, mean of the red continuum 11.9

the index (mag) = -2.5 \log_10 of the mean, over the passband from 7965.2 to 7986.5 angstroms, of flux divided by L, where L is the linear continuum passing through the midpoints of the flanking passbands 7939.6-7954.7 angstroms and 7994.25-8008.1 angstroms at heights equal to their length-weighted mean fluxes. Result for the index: -0.04 mag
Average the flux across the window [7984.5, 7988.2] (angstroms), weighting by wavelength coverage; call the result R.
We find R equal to 11.9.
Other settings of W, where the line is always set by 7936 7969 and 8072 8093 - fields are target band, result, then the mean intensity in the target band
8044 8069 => -0.17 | 11.9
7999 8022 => 0.10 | 11.8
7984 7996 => 0.08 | 11.9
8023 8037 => -0.06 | 11.9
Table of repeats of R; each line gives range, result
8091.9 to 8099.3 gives 11.7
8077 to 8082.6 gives 11.9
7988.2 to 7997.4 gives 11.9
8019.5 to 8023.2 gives 12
